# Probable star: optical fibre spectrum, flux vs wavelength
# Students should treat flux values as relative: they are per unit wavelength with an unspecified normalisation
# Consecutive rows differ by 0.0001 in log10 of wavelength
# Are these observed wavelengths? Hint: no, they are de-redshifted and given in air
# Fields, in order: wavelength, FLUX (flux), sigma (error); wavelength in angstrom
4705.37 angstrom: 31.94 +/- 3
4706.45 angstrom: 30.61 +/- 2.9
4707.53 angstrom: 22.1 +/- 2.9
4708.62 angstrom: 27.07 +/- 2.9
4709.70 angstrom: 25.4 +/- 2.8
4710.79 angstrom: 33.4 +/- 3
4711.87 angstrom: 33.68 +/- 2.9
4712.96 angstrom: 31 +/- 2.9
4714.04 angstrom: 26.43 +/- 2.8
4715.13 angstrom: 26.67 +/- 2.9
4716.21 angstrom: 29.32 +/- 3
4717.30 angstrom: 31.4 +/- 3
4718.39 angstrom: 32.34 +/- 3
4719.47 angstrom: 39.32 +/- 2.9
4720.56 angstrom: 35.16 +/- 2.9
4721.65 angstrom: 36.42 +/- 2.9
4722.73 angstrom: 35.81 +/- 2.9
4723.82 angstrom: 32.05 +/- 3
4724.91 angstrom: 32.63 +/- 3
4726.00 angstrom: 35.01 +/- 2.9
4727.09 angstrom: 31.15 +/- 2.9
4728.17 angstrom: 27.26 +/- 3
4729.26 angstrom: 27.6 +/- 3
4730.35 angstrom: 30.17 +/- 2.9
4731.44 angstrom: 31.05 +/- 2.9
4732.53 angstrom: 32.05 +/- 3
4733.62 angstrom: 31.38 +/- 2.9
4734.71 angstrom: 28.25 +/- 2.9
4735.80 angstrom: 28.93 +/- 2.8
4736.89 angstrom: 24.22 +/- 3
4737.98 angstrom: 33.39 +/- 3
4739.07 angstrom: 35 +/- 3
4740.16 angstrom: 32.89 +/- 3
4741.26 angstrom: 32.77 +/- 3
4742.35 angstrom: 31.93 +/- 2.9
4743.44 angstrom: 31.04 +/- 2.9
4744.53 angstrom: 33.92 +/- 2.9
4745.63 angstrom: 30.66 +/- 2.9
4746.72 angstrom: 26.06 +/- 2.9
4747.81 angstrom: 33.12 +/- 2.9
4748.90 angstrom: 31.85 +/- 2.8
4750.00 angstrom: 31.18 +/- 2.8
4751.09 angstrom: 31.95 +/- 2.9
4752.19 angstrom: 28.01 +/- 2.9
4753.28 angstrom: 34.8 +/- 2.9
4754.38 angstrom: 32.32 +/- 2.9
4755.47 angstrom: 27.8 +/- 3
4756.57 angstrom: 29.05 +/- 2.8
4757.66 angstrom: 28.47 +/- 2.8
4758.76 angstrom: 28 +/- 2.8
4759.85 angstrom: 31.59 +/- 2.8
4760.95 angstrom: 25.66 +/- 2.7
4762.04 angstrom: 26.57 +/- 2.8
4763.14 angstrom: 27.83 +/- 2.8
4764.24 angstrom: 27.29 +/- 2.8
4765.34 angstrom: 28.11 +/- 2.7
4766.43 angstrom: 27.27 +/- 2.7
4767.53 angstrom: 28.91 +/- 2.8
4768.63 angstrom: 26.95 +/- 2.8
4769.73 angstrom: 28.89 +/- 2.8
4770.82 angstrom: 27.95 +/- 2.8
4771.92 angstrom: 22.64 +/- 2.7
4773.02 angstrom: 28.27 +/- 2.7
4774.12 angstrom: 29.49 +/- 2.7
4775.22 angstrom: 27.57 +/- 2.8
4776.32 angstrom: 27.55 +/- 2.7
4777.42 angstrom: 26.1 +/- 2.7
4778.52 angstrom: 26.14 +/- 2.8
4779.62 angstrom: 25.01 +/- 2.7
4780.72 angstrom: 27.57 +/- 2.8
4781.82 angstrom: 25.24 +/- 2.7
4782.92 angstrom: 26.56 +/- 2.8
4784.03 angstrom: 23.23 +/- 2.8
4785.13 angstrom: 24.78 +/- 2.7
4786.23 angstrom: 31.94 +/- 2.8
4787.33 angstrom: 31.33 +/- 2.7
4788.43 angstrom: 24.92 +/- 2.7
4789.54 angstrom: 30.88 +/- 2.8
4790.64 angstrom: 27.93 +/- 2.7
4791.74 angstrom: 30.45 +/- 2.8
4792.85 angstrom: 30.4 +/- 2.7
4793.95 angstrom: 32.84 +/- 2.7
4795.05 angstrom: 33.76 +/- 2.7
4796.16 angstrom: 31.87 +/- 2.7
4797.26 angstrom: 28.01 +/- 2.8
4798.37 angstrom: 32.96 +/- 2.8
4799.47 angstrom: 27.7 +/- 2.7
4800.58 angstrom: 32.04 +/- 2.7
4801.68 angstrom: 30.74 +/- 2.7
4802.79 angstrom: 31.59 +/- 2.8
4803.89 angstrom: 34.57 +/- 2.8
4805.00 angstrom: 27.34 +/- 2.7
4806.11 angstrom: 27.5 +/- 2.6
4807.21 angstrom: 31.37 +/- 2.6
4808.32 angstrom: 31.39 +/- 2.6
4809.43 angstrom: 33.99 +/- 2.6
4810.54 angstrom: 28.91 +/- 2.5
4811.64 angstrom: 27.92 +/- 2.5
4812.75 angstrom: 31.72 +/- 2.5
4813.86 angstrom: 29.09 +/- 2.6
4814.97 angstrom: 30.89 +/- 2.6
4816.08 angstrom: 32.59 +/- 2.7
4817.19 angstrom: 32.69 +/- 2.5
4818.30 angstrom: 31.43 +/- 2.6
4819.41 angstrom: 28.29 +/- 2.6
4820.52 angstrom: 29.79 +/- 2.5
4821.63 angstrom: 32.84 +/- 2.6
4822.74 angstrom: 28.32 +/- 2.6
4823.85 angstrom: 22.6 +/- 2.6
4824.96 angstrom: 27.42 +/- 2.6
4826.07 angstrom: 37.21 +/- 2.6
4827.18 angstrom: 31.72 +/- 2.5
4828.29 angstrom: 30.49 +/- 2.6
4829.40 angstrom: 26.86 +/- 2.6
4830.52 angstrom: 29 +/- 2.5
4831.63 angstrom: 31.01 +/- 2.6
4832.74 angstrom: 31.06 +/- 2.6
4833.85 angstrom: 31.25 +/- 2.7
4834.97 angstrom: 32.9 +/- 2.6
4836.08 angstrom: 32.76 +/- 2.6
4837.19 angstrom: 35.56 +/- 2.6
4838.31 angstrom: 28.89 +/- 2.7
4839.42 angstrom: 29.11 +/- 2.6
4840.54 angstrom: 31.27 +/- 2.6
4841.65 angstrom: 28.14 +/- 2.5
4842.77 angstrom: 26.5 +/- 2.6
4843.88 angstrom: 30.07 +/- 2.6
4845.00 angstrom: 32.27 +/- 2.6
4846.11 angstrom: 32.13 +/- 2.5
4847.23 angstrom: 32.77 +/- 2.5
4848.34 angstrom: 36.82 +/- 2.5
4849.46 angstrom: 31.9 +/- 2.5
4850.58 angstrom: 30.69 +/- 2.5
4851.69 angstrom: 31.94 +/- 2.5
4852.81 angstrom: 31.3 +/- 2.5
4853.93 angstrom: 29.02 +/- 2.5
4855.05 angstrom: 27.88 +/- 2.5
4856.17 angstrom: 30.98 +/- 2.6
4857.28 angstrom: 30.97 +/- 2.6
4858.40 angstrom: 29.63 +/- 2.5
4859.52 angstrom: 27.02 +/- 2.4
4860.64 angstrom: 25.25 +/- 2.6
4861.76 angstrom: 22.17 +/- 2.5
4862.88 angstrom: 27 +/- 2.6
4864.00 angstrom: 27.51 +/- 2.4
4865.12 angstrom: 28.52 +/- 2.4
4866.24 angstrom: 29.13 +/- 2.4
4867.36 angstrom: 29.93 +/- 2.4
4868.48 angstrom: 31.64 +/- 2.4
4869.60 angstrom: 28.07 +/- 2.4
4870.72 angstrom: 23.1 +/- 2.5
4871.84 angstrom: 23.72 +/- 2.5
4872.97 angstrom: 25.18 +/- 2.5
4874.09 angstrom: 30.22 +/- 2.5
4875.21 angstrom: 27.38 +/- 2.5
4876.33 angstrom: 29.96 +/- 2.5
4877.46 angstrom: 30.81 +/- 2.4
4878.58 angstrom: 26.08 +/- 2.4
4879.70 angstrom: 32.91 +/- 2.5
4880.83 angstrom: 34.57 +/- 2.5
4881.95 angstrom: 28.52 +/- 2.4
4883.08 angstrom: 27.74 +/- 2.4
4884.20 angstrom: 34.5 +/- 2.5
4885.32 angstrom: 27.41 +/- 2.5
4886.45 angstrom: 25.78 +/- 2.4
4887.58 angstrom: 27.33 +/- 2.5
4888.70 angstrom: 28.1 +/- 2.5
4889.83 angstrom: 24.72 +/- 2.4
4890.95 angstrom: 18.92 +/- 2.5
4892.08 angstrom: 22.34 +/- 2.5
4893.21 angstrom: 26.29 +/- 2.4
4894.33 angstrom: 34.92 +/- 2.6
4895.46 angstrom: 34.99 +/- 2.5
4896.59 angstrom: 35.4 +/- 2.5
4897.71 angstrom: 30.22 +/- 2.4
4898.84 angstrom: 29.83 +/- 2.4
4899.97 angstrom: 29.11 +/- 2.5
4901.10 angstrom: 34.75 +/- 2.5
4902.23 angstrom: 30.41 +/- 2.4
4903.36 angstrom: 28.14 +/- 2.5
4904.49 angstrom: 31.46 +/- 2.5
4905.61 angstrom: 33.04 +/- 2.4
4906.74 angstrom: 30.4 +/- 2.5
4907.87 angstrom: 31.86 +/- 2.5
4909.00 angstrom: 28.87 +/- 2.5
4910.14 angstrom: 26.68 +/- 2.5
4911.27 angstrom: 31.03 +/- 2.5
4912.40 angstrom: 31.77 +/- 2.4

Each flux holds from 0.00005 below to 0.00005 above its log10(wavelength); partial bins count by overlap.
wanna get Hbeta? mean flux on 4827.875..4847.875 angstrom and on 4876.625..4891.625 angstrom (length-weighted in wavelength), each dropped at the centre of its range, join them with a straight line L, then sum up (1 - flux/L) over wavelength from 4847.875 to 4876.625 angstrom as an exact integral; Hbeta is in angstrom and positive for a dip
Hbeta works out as 0.7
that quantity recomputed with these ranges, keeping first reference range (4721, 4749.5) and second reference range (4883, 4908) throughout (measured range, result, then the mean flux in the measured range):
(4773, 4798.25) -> 1.95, 28.4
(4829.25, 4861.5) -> -0.43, 30.5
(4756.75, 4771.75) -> 1.55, 27.9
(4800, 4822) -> -0.23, 30.8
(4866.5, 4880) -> 0.71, 28.2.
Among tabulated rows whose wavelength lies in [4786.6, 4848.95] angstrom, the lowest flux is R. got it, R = 22.6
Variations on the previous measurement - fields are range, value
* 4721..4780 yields 22.64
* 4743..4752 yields 26.06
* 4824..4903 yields 18.92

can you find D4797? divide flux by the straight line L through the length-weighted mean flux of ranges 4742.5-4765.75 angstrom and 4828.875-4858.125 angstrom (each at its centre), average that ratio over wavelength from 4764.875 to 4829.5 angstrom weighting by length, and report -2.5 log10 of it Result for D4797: 0.04 mag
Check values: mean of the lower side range 29.8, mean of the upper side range 30.9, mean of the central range 29.3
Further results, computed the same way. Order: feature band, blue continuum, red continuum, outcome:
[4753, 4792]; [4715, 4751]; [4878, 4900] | 0.12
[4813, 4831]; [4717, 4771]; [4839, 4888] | -0.01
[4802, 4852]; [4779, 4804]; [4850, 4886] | -0.06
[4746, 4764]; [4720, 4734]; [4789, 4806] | 0.07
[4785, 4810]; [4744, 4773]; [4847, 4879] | -0.06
